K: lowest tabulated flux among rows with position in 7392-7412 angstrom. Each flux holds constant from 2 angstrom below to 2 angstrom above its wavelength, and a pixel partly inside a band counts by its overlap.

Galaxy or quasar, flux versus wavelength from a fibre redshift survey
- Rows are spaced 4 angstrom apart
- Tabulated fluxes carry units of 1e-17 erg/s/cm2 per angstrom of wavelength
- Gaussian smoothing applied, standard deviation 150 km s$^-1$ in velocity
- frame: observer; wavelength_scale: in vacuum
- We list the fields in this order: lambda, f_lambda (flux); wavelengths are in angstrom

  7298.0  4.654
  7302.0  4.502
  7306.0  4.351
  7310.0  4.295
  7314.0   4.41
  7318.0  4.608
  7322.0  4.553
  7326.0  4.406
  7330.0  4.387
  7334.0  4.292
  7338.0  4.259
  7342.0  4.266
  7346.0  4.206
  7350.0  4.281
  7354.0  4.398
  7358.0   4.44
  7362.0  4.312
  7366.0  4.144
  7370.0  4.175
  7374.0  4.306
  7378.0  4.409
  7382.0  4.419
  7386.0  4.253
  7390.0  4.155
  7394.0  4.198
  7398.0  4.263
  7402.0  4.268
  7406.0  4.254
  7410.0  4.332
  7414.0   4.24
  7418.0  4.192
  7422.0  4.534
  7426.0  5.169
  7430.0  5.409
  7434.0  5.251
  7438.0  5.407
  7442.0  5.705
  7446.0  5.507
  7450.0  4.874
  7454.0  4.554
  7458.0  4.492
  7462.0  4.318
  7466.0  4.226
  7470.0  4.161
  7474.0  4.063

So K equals 4.198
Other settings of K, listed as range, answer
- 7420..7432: 4.534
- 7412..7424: 4.192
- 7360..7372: 4.144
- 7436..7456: 4.554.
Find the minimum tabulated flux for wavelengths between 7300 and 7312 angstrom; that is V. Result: 4.295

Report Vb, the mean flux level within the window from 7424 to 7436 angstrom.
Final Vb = 5.28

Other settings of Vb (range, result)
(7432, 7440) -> 5.33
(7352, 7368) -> 4.32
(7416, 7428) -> 4.63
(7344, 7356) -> 4.29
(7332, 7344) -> 4.27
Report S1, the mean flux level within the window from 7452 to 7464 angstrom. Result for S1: 4.45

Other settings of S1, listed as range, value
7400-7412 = 4.28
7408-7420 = 4.25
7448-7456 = 4.71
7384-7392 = 4.2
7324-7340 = 4.34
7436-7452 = 5.37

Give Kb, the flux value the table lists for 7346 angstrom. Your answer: 4.206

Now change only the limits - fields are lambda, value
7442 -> 5.705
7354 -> 4.398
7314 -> 4.41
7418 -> 4.192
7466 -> 4.226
